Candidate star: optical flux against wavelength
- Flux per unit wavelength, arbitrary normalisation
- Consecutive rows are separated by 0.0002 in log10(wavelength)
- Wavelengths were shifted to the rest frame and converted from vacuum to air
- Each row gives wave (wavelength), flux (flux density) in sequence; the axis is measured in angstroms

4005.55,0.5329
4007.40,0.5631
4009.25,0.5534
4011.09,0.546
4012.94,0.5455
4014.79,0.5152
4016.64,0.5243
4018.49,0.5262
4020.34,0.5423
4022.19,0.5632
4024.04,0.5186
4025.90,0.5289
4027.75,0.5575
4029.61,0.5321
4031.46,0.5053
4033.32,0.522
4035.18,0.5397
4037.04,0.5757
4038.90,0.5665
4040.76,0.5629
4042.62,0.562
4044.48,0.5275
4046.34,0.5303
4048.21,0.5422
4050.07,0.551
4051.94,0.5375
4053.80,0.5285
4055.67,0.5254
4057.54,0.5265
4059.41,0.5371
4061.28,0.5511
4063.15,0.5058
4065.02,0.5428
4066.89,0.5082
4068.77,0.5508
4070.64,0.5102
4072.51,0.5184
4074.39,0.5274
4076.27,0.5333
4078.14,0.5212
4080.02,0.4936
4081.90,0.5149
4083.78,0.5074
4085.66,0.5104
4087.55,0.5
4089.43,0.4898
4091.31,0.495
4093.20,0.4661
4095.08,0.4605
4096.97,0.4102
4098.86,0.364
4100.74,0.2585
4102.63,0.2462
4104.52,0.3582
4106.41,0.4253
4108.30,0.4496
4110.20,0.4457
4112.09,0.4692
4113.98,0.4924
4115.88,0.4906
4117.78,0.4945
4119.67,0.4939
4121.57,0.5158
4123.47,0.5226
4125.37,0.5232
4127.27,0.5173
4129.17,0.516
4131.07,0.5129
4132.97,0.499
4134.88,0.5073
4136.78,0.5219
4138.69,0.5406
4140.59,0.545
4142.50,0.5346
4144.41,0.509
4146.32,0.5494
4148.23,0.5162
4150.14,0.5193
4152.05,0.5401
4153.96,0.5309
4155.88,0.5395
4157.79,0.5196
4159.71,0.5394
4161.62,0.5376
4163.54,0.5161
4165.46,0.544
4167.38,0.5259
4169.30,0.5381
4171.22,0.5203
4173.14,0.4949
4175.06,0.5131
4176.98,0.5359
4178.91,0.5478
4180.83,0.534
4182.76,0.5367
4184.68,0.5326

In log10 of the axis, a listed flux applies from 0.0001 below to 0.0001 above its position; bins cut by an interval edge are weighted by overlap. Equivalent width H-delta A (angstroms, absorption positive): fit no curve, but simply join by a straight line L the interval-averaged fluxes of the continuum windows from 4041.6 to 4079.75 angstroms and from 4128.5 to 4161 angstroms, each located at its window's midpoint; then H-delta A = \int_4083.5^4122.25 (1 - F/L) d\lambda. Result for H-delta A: 6.26 angstroms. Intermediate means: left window 0.531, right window 0.526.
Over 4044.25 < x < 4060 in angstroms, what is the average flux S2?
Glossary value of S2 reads 0.534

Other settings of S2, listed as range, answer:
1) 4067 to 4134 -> 0.475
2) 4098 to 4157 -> 0.483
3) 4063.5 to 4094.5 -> 0.511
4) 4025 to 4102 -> 0.511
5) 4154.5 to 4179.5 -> 0.528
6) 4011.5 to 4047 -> 0.539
